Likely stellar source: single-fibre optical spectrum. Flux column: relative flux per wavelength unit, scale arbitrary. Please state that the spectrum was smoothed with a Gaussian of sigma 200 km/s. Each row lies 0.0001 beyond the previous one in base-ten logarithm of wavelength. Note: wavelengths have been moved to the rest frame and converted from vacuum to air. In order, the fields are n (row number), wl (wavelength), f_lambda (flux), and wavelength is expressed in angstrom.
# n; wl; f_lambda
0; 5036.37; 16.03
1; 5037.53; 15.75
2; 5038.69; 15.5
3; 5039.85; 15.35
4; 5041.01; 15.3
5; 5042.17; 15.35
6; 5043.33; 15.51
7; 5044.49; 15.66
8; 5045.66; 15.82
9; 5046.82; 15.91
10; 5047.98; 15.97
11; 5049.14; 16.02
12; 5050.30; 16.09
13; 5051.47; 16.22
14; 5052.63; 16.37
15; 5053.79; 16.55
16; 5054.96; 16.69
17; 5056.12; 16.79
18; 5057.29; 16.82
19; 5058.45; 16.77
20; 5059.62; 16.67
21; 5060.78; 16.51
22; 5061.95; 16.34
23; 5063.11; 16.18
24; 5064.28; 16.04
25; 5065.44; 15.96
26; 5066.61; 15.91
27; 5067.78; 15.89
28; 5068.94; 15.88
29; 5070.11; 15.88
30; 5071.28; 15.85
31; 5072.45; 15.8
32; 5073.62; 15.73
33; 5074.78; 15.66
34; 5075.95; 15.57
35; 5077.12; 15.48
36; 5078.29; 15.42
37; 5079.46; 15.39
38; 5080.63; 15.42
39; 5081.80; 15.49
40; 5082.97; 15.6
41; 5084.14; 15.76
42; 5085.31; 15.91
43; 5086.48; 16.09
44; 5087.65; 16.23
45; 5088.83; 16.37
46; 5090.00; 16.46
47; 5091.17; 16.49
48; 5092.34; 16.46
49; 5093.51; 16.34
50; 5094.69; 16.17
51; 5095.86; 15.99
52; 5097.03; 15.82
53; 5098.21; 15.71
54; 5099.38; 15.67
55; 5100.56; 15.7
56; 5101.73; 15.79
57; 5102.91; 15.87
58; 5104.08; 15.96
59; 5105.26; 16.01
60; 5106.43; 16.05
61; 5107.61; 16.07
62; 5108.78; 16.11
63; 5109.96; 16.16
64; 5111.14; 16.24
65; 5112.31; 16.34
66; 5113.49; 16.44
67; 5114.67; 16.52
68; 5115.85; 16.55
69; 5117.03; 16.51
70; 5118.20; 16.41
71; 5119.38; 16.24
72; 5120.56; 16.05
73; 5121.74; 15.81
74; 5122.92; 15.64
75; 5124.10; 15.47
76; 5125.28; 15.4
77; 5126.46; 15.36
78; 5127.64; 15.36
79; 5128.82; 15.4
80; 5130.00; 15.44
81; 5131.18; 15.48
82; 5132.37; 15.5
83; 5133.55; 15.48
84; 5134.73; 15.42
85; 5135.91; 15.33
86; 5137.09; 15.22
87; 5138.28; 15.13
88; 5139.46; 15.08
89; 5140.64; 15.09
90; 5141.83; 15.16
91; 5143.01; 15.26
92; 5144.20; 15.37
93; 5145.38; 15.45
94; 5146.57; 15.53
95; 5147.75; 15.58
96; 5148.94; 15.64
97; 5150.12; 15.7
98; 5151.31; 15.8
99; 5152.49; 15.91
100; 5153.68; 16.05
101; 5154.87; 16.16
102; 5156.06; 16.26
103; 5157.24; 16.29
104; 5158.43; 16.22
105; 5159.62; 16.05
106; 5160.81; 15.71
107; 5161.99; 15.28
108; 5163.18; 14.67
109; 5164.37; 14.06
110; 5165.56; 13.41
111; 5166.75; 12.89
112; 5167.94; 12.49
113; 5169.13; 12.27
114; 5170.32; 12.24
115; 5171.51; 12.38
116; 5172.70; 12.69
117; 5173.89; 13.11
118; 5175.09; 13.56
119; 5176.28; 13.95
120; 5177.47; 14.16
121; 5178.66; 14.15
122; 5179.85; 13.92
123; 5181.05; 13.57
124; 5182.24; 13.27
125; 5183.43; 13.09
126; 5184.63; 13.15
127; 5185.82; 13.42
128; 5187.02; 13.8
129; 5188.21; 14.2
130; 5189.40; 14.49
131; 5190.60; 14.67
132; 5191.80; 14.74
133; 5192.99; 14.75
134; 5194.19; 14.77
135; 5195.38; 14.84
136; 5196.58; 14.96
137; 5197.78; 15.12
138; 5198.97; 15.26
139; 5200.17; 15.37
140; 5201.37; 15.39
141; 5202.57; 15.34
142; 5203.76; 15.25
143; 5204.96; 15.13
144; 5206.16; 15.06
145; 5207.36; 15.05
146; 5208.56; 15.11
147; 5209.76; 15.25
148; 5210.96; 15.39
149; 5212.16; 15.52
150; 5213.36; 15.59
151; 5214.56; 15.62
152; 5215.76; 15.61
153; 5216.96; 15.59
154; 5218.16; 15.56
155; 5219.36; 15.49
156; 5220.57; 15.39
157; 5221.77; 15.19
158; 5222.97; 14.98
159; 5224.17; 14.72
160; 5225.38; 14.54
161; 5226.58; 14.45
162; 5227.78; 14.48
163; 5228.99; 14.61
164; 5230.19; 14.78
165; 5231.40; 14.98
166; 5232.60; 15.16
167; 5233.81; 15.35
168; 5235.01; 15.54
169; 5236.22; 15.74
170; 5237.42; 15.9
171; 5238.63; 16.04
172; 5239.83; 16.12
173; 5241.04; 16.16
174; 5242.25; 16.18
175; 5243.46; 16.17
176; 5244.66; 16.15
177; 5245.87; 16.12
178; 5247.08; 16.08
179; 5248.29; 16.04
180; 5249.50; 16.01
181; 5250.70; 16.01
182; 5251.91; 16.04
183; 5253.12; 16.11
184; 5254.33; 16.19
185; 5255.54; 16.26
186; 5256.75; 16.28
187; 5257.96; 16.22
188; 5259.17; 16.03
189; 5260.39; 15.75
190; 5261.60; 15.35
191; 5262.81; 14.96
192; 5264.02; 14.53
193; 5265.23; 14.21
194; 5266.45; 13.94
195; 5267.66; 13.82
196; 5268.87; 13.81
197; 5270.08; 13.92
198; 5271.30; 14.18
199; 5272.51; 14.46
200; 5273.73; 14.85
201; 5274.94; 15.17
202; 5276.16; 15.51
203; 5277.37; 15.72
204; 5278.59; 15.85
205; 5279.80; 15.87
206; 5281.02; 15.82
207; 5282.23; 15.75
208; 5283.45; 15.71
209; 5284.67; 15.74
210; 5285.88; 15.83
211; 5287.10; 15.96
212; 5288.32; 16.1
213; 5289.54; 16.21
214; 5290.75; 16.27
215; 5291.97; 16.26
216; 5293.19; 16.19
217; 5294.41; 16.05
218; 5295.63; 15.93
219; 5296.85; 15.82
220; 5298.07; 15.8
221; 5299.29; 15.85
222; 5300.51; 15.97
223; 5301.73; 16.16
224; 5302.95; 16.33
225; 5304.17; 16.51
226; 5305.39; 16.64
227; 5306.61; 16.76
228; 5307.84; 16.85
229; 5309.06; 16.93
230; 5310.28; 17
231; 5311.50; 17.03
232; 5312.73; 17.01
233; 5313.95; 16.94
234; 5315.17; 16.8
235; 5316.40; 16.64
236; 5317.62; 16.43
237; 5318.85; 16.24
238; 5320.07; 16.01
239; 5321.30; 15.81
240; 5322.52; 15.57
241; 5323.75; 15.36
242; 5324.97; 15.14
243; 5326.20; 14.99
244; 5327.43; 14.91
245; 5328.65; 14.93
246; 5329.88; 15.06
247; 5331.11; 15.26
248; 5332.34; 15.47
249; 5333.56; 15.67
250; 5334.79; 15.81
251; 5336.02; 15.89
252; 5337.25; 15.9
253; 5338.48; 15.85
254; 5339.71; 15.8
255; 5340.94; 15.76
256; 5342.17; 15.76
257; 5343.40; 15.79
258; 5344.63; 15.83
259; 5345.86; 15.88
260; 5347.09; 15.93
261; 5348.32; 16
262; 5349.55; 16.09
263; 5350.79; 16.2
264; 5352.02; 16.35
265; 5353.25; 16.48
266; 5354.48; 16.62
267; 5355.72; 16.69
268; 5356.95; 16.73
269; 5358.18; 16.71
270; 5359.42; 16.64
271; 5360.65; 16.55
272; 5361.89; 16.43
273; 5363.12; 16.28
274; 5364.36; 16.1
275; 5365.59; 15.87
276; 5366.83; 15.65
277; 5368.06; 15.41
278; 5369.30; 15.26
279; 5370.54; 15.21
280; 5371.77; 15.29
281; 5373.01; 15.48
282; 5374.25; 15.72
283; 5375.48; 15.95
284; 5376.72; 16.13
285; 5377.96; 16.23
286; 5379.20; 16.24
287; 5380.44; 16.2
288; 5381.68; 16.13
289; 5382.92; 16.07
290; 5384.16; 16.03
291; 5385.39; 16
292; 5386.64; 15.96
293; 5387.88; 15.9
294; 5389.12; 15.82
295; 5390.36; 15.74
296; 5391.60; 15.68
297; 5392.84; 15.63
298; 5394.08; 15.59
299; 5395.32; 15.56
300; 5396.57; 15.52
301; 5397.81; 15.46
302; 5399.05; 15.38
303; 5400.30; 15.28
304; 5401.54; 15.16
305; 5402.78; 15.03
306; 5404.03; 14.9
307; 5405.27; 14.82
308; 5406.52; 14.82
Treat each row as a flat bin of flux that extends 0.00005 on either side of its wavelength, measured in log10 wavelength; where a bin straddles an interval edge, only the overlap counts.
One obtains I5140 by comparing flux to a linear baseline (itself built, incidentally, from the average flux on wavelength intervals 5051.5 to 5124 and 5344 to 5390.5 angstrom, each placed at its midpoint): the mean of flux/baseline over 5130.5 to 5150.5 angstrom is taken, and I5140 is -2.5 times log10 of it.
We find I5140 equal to 0.05 mag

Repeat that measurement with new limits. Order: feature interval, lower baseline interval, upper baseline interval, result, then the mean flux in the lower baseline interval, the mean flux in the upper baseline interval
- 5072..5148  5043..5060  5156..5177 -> -0.047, 16.3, 14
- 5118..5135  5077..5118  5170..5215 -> -0.005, 16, 14.4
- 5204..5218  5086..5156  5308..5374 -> 0.037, 15.8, 16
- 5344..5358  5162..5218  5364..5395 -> -0.047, 14.3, 15.8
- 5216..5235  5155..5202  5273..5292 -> -0.008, 14.2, 15.8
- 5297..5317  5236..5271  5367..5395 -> -0.060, 15.6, 15.8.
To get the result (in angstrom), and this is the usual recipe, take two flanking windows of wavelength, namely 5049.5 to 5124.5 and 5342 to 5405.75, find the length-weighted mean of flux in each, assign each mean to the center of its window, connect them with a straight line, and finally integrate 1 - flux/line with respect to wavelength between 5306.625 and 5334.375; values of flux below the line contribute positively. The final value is -0.2 angstrom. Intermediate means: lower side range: 16.1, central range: 16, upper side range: 15.9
